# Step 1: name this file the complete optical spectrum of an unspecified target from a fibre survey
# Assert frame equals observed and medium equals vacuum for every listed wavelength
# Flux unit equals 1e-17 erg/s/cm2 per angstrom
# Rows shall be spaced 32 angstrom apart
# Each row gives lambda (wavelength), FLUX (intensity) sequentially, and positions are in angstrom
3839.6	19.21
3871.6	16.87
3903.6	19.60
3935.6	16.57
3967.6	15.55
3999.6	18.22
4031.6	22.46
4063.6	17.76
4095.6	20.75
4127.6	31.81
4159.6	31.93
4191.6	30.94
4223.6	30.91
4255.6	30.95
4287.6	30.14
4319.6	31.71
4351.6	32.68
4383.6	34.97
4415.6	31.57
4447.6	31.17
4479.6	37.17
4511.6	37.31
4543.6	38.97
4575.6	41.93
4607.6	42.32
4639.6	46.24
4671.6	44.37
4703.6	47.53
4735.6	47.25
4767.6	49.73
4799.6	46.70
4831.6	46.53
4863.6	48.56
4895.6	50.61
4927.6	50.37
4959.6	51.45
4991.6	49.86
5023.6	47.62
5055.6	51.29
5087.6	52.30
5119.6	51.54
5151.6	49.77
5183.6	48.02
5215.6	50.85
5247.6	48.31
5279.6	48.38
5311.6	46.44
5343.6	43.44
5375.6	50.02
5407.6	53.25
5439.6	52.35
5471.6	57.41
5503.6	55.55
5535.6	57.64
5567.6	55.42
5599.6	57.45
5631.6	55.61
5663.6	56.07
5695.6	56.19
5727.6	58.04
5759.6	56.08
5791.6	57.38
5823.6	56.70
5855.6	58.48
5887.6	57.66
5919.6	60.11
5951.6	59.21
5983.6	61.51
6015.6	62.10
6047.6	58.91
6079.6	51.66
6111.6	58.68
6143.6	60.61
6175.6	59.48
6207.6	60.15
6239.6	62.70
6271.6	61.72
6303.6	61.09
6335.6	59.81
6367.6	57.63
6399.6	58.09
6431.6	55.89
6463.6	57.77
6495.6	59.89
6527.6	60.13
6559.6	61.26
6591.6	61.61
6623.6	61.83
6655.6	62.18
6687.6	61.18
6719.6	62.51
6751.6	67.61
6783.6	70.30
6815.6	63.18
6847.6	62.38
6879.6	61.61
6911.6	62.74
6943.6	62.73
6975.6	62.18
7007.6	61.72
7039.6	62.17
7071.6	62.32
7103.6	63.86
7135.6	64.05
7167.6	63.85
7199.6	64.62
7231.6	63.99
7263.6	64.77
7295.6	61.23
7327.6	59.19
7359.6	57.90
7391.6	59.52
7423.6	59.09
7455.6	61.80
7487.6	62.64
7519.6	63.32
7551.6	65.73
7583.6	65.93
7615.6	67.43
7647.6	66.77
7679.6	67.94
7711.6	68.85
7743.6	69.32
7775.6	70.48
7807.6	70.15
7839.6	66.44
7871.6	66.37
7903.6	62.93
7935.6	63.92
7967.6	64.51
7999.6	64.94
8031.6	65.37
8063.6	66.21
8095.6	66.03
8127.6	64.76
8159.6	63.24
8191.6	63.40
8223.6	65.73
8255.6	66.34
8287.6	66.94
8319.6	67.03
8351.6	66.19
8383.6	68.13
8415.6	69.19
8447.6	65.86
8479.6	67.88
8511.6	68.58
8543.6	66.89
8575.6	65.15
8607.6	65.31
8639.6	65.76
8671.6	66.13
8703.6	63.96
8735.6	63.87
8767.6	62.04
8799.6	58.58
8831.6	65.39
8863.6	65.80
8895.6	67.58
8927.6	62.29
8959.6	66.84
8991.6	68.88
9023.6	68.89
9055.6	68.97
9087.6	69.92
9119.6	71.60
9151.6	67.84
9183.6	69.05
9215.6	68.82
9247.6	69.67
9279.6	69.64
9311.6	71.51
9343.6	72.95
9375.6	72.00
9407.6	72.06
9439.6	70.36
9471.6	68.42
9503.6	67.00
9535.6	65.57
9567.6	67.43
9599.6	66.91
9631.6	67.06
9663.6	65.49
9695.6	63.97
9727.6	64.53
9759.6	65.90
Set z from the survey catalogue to 0.03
